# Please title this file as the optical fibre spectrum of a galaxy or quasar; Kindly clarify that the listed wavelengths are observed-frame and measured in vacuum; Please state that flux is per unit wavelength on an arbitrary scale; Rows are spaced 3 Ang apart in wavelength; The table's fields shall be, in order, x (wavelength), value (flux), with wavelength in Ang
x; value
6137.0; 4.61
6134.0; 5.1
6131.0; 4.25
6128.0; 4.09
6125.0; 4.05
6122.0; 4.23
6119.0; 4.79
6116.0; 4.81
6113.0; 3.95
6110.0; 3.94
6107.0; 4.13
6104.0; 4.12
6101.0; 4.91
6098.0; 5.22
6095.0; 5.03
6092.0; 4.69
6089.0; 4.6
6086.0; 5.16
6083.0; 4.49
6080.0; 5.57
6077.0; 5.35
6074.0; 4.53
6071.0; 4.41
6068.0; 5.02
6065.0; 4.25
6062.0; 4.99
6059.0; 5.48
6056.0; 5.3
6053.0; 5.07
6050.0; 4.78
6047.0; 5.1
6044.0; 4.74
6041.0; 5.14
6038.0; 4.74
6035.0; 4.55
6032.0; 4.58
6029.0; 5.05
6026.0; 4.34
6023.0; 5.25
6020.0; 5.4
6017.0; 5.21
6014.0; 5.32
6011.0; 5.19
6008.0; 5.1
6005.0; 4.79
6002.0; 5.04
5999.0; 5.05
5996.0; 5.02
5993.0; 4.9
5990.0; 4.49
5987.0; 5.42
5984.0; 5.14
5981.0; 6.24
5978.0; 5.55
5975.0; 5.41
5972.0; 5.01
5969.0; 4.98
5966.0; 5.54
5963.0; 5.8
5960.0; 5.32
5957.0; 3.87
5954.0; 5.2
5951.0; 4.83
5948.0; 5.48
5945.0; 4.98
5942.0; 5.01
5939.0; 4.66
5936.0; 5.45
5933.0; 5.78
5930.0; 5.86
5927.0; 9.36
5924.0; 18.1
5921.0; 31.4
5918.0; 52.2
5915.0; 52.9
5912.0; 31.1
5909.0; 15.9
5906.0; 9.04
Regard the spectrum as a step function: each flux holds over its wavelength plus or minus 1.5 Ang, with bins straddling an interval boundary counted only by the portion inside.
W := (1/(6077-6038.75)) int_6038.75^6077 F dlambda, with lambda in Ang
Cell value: 4.92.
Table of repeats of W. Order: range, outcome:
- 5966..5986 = 5.4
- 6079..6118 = 4.65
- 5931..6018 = 5.17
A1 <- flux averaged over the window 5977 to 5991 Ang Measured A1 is 5.39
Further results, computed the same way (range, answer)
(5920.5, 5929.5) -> 16.8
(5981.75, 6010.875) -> 5.04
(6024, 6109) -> 4.83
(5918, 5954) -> 10.8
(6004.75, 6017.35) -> 5.15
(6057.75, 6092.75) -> 4.88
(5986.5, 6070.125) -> 4.97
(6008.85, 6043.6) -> 4.97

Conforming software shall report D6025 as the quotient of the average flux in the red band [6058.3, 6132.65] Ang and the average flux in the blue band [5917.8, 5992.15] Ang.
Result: 0.58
